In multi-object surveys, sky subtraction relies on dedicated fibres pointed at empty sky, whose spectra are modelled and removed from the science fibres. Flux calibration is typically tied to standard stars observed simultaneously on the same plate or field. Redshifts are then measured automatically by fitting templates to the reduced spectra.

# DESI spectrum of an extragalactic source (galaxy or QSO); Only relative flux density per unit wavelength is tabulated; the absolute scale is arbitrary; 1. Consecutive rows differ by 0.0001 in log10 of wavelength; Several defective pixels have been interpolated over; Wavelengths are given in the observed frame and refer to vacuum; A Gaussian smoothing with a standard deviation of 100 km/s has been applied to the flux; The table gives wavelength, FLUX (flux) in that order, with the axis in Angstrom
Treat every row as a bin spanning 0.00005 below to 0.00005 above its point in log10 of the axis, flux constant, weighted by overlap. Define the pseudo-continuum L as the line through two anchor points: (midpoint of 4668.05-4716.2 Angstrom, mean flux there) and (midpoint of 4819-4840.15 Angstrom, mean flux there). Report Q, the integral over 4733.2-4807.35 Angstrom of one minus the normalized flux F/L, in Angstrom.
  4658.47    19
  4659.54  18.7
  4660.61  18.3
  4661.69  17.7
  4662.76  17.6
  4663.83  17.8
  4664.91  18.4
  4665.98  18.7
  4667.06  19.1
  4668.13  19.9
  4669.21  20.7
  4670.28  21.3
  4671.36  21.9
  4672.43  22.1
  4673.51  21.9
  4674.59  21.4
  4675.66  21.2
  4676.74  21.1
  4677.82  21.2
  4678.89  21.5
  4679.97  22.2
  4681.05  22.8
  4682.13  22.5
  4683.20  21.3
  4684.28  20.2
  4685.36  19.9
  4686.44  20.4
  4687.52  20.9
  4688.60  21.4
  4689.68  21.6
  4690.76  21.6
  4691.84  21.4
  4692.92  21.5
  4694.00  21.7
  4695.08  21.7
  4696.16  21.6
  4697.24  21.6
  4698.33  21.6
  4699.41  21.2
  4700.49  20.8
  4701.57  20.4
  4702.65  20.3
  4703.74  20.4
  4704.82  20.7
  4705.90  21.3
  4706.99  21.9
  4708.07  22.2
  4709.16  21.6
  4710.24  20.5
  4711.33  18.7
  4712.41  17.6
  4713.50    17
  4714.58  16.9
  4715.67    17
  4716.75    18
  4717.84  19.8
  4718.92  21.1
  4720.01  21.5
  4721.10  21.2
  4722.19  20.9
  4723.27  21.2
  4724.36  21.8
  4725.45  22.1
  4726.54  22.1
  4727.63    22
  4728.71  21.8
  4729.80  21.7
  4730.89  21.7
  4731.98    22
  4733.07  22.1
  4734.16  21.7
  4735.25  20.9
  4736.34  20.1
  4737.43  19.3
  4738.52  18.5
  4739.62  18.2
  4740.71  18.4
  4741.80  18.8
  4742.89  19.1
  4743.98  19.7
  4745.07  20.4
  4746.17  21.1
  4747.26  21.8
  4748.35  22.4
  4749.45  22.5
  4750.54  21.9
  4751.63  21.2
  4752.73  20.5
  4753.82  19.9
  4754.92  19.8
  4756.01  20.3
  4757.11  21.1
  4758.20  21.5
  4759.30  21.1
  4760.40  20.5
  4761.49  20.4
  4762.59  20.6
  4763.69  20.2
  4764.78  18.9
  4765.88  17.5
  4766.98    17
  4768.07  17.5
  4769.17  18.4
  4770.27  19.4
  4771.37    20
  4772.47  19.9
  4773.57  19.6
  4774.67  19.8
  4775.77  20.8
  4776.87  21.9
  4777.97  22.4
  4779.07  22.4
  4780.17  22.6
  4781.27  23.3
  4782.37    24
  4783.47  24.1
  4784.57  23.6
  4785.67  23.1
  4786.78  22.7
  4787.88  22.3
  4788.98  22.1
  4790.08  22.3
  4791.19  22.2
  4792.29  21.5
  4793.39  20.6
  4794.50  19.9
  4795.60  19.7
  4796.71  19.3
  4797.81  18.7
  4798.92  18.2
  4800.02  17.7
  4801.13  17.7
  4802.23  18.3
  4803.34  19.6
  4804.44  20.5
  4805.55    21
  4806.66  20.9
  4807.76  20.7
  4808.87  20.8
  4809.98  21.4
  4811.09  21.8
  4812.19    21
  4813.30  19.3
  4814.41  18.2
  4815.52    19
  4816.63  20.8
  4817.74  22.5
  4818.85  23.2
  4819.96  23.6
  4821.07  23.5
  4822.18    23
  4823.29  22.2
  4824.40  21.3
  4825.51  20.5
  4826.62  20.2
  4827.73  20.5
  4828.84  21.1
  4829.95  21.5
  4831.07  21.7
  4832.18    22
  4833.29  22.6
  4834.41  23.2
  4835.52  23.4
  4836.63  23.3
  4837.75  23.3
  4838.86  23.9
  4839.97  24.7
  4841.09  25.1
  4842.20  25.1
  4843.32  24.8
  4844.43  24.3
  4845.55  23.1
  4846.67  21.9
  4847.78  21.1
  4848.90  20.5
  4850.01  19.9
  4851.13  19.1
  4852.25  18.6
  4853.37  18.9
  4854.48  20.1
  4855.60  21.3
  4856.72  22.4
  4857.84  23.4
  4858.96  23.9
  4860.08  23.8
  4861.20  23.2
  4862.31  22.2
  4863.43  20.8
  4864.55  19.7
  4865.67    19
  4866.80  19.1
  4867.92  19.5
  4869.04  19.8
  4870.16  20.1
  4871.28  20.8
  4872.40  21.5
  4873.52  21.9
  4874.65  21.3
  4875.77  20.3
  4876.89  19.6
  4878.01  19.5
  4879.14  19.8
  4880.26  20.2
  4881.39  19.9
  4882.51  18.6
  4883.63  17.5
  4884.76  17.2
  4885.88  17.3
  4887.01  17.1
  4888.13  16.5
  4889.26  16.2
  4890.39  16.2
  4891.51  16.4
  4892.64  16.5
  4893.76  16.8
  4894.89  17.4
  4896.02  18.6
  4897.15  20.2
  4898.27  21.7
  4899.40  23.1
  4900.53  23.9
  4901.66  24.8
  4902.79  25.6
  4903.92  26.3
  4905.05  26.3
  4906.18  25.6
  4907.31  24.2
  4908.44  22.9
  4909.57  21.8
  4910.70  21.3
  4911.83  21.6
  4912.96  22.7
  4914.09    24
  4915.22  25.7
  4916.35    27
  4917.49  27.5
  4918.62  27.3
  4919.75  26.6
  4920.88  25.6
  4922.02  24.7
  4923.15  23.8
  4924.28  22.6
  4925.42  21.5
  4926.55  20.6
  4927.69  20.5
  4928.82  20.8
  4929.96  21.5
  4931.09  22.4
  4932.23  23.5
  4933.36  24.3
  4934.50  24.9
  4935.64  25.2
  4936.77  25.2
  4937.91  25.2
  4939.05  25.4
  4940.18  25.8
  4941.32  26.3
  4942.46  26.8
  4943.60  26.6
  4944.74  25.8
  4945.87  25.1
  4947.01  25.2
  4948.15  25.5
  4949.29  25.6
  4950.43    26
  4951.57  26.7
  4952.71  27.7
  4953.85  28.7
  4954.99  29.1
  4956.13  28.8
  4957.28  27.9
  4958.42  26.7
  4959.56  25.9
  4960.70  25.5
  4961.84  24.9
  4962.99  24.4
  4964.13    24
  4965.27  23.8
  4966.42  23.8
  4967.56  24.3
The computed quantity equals 4.2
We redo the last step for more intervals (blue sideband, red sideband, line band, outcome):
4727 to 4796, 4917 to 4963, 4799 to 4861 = 2.7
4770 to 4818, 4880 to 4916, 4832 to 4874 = -2.1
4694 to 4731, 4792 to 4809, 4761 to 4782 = -0.2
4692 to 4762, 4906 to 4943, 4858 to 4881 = 2.3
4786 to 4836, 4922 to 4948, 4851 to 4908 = 5.6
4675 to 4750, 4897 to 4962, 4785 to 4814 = 2.4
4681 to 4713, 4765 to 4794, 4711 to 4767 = 2.1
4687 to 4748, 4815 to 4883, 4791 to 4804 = 1.1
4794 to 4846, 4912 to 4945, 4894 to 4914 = 0.8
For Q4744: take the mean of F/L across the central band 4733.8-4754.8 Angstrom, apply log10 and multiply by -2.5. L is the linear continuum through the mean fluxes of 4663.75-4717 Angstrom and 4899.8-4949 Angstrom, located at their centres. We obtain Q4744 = 0.06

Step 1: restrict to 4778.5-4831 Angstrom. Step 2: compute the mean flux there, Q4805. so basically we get 21.2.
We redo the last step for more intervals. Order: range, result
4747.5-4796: 21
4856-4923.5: 21.5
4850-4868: 20.9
